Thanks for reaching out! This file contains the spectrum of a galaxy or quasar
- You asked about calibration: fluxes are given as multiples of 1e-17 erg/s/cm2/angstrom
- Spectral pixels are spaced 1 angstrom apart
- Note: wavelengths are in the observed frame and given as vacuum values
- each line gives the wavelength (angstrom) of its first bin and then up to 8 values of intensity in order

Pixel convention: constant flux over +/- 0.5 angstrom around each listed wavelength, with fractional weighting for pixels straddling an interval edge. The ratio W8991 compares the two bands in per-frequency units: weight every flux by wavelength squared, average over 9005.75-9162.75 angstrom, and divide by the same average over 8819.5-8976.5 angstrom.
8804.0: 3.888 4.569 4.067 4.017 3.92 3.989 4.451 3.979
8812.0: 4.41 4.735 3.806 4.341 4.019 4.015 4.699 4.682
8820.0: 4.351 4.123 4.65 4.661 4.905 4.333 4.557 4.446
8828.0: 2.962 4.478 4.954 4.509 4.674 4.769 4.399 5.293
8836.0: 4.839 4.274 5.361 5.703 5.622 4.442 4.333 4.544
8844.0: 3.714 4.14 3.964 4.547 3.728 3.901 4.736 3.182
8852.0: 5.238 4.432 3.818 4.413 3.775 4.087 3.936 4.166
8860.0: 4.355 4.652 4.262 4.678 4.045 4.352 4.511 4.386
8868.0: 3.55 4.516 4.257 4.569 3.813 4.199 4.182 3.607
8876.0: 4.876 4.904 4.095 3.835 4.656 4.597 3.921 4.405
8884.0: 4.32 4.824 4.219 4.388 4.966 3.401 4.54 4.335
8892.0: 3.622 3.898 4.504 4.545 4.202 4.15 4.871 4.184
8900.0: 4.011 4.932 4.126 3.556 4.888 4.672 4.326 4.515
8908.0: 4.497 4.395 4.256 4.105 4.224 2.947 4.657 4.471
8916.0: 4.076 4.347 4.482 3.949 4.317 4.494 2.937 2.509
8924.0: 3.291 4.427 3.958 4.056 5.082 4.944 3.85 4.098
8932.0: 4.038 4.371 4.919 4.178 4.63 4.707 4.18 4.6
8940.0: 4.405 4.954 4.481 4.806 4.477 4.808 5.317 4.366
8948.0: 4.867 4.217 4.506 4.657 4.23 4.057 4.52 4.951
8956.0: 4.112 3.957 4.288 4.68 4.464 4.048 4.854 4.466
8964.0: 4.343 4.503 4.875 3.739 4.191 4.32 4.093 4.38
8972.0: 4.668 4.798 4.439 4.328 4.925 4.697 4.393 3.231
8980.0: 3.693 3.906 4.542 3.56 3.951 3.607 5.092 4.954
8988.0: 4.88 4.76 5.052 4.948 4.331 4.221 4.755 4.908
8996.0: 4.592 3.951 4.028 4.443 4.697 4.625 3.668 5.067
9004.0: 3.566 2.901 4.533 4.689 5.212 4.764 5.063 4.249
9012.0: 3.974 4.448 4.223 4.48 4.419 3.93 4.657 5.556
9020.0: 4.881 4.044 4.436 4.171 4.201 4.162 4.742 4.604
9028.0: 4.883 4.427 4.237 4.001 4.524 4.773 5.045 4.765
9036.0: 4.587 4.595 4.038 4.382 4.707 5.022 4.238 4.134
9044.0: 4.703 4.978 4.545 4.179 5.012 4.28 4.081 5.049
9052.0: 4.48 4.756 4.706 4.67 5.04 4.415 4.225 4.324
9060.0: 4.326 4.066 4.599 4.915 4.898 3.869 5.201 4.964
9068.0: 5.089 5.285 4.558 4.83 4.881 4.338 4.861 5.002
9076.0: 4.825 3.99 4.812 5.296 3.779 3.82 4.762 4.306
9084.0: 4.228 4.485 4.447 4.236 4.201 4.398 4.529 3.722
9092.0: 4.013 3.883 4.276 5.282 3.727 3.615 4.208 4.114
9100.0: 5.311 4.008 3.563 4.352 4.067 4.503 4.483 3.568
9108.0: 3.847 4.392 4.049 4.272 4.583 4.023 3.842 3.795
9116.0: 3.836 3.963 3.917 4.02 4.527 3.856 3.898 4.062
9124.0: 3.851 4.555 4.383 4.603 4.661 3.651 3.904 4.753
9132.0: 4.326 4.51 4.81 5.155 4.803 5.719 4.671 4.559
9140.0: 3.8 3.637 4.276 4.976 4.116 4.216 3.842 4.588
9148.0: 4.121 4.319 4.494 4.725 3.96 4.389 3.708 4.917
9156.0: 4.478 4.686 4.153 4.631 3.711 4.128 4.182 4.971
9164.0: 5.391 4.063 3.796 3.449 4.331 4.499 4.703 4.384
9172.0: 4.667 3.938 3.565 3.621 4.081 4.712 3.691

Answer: 1.06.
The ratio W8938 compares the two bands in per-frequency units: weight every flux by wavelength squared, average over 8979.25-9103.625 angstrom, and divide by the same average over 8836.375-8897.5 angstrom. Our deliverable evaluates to 1.08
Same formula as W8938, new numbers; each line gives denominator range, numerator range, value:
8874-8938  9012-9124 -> 1.07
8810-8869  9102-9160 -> 1.04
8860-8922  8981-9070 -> 1.09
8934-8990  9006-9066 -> 1.04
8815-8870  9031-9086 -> 1.09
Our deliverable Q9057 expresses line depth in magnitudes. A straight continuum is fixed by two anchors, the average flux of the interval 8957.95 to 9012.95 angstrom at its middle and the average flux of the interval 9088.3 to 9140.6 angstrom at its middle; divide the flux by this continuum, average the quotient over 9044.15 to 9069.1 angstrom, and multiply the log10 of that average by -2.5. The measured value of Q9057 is -0.08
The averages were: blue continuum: 4.4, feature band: 4.63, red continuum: 4.25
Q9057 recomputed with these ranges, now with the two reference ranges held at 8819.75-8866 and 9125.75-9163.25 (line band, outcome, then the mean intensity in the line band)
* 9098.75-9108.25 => 0.054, 4.19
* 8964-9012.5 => 0.006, 4.39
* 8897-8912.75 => 0.019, 4.34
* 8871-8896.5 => 0.035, 4.28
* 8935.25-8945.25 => -0.042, 4.59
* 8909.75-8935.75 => 0.076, 4.12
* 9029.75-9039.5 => -0.022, 4.5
